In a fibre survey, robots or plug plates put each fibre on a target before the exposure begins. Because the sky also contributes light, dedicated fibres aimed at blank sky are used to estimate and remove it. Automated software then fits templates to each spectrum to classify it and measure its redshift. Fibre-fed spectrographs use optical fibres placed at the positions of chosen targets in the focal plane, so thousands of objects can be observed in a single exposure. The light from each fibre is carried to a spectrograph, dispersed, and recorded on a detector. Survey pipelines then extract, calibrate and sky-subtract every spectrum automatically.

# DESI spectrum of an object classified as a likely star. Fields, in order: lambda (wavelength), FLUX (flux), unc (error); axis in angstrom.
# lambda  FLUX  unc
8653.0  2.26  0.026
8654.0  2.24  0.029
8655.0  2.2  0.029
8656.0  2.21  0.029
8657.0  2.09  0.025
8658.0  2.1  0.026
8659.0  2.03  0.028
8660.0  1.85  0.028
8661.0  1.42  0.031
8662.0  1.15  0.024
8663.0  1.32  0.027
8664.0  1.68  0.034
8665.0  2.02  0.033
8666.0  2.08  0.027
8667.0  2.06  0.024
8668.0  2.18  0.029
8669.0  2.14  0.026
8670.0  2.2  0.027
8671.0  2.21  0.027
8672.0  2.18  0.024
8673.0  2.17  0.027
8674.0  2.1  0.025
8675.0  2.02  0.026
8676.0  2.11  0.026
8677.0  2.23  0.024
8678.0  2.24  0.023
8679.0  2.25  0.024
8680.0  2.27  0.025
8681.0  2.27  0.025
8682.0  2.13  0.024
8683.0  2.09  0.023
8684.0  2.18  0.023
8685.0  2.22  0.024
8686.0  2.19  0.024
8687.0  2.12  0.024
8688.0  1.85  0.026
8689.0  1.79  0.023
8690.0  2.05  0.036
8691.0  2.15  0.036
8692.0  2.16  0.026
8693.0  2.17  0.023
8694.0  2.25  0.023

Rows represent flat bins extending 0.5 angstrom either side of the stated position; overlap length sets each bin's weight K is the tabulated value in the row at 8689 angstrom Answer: 1.79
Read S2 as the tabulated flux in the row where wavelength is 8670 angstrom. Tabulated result 2.2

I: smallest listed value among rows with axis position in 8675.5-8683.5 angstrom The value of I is 2.09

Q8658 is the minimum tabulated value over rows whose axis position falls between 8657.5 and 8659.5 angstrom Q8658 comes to 2.03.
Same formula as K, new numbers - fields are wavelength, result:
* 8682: 2.13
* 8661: 1.42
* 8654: 2.24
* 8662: 1.15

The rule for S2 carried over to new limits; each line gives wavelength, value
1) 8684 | 2.18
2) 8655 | 2.2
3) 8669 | 2.14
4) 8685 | 2.22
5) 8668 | 2.18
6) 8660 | 1.85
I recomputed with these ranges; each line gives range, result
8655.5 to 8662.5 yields 1.15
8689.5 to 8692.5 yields 2.05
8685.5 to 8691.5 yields 1.79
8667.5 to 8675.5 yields 2.02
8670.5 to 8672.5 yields 2.18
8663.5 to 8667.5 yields 1.68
